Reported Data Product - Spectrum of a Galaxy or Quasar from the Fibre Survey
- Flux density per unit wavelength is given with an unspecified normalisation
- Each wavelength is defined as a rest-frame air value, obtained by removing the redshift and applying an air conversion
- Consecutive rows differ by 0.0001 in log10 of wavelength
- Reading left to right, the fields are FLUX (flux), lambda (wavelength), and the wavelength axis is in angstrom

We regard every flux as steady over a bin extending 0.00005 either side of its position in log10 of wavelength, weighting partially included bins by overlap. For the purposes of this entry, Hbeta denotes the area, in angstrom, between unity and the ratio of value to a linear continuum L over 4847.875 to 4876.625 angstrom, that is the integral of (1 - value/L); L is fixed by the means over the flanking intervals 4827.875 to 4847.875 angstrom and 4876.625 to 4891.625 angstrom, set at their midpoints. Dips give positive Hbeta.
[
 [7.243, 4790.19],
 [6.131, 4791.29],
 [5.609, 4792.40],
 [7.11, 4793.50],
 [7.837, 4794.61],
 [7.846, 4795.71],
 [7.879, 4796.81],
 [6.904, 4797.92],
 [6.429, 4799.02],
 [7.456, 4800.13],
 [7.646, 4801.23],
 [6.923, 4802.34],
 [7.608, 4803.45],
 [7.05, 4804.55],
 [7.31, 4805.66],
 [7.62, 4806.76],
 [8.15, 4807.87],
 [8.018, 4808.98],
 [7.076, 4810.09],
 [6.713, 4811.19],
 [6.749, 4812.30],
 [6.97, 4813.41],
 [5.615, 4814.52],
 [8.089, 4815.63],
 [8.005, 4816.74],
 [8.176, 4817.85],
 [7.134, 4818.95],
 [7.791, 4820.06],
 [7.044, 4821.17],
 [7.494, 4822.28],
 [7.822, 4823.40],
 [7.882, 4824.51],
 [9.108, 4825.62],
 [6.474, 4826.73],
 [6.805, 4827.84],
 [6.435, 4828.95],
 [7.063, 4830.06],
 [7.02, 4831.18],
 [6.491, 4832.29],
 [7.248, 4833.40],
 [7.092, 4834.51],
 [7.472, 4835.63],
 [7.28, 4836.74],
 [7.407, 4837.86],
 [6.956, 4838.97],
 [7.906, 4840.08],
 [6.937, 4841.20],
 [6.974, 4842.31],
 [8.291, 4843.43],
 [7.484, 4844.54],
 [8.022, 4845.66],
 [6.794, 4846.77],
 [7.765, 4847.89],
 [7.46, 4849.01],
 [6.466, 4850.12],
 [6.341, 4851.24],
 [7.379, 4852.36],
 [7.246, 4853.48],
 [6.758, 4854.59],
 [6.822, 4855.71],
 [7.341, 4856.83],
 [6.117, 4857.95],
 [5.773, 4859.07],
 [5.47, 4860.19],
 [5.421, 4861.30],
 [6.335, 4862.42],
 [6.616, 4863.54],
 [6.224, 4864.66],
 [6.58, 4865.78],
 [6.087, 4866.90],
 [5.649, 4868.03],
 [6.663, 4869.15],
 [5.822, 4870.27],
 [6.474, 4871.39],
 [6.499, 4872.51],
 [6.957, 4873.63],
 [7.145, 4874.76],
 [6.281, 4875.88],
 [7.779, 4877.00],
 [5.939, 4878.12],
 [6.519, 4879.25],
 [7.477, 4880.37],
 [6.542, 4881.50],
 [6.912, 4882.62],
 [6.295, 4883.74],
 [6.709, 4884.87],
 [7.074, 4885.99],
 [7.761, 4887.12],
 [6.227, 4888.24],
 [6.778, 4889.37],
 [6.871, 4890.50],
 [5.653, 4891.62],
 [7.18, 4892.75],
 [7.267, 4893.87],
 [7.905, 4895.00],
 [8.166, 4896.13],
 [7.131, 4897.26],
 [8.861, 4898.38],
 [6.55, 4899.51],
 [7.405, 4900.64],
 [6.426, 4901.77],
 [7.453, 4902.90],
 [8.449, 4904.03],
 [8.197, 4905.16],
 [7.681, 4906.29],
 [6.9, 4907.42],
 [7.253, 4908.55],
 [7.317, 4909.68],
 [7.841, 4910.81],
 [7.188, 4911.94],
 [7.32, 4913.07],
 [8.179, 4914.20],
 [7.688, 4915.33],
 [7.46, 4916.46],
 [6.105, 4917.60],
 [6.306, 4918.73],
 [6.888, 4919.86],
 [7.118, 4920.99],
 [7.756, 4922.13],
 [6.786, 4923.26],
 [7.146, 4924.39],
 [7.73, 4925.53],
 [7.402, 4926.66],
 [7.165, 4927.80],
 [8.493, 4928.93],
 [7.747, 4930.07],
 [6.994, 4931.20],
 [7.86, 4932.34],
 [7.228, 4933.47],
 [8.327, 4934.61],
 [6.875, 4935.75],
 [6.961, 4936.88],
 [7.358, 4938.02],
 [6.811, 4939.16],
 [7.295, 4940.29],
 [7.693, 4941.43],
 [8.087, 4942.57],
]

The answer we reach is 1.99 angstrom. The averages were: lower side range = 7.23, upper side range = 6.78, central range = 6.51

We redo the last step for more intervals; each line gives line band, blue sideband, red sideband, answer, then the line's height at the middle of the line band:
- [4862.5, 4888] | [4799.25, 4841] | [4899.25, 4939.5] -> 2.47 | 7.34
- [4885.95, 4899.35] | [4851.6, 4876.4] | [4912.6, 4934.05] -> -0.68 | 6.87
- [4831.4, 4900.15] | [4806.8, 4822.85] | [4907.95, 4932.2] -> 4.40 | 7.35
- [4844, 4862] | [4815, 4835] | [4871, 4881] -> 0.71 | 7.06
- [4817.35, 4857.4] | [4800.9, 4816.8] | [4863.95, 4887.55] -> -1.61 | 7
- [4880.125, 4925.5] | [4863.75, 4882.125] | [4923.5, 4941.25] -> -1.49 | 6.98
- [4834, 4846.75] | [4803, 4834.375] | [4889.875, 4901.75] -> -0.20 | 7.3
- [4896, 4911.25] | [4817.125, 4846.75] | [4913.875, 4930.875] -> -0.41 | 7.33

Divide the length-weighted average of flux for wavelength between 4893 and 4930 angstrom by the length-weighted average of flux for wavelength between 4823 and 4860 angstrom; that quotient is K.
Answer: 1.04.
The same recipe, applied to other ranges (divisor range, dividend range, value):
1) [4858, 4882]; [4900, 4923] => 1.15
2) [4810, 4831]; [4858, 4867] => 0.83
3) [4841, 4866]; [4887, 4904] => 1.06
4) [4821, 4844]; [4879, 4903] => 0.97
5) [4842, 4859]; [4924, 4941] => 1.04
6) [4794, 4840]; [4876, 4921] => 0.98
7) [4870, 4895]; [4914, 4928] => 1.06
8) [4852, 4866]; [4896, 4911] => 1.16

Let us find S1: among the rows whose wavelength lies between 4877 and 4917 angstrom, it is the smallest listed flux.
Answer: 5.653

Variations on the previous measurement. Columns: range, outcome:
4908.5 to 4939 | 6.105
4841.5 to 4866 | 5.421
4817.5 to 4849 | 6.435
